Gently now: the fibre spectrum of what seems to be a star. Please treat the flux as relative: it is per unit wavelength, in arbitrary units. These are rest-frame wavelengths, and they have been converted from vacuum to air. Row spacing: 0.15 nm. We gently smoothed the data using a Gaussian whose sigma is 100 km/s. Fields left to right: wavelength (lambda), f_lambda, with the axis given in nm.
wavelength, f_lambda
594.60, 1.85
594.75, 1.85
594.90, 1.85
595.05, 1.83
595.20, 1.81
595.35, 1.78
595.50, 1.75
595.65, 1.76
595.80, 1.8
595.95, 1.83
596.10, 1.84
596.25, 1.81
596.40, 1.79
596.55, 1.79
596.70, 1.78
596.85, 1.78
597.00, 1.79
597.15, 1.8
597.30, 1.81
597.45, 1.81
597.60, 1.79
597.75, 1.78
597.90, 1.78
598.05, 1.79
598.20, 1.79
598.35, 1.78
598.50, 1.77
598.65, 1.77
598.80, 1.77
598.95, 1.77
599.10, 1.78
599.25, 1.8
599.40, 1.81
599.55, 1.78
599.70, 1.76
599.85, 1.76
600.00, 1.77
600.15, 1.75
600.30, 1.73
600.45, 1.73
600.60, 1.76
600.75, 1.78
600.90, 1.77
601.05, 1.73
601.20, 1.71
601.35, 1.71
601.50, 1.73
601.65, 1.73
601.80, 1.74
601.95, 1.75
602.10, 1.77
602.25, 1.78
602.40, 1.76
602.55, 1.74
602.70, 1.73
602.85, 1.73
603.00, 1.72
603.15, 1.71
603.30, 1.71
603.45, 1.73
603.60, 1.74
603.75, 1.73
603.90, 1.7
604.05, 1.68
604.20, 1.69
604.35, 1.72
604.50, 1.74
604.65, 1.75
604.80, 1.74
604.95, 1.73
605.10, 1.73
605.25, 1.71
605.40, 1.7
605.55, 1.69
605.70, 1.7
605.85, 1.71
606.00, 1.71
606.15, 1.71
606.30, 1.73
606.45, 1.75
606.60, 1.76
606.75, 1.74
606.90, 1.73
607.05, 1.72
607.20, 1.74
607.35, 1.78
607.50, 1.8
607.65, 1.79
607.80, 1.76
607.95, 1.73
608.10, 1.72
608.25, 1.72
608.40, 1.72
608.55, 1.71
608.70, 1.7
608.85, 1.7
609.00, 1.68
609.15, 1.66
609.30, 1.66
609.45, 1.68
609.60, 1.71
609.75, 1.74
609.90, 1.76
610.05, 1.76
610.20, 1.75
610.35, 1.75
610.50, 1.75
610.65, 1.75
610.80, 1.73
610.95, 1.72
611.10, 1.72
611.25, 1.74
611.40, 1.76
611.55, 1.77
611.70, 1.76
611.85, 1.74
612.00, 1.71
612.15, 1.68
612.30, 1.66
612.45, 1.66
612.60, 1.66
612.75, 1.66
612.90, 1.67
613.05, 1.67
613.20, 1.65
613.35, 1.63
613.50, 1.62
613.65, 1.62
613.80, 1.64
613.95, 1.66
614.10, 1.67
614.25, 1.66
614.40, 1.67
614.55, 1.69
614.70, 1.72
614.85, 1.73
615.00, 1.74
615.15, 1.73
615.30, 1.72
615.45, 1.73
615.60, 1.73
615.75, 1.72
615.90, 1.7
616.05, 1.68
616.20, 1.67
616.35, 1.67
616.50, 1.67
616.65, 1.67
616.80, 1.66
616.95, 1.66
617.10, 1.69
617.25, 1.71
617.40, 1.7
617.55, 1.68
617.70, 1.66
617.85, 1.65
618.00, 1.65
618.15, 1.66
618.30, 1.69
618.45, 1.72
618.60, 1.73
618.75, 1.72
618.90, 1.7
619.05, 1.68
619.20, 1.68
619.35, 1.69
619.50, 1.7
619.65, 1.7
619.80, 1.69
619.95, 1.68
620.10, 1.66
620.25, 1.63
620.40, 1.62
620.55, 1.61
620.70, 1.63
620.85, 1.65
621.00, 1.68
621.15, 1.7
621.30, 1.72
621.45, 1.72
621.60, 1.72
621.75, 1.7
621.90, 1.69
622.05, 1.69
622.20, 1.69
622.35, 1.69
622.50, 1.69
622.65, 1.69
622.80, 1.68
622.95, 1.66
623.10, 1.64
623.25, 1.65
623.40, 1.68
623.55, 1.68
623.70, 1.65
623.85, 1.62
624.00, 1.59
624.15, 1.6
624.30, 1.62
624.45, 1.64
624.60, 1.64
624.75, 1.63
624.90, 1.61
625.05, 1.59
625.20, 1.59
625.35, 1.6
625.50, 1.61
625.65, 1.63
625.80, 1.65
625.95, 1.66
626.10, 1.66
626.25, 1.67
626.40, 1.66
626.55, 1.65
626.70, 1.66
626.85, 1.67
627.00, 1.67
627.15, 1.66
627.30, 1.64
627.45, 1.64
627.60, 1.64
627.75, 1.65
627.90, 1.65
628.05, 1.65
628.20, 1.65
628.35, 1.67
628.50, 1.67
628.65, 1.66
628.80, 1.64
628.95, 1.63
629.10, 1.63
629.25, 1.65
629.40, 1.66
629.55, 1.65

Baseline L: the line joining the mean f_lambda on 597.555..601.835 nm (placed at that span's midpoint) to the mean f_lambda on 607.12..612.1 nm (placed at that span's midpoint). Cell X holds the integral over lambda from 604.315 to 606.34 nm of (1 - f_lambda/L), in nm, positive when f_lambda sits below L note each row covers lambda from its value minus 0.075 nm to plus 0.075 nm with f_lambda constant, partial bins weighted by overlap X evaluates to 0.031 nm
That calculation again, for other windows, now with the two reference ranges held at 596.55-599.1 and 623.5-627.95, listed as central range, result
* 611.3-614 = 0.04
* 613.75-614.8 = 0.01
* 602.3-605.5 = 0.05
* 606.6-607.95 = -0.02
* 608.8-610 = 0.02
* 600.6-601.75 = 0.02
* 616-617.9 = 0.01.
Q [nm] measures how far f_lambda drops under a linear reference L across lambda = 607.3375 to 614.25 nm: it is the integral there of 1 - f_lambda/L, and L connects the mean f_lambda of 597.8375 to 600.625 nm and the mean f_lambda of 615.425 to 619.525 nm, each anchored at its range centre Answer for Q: 0.05 nm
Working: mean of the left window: 1.77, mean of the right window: 1.69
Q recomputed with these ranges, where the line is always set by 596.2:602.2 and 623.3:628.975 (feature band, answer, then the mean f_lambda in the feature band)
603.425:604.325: 0.019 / 1.71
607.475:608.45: -0.010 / 1.75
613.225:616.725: 0.023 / 1.68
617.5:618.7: -0.001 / 1.68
